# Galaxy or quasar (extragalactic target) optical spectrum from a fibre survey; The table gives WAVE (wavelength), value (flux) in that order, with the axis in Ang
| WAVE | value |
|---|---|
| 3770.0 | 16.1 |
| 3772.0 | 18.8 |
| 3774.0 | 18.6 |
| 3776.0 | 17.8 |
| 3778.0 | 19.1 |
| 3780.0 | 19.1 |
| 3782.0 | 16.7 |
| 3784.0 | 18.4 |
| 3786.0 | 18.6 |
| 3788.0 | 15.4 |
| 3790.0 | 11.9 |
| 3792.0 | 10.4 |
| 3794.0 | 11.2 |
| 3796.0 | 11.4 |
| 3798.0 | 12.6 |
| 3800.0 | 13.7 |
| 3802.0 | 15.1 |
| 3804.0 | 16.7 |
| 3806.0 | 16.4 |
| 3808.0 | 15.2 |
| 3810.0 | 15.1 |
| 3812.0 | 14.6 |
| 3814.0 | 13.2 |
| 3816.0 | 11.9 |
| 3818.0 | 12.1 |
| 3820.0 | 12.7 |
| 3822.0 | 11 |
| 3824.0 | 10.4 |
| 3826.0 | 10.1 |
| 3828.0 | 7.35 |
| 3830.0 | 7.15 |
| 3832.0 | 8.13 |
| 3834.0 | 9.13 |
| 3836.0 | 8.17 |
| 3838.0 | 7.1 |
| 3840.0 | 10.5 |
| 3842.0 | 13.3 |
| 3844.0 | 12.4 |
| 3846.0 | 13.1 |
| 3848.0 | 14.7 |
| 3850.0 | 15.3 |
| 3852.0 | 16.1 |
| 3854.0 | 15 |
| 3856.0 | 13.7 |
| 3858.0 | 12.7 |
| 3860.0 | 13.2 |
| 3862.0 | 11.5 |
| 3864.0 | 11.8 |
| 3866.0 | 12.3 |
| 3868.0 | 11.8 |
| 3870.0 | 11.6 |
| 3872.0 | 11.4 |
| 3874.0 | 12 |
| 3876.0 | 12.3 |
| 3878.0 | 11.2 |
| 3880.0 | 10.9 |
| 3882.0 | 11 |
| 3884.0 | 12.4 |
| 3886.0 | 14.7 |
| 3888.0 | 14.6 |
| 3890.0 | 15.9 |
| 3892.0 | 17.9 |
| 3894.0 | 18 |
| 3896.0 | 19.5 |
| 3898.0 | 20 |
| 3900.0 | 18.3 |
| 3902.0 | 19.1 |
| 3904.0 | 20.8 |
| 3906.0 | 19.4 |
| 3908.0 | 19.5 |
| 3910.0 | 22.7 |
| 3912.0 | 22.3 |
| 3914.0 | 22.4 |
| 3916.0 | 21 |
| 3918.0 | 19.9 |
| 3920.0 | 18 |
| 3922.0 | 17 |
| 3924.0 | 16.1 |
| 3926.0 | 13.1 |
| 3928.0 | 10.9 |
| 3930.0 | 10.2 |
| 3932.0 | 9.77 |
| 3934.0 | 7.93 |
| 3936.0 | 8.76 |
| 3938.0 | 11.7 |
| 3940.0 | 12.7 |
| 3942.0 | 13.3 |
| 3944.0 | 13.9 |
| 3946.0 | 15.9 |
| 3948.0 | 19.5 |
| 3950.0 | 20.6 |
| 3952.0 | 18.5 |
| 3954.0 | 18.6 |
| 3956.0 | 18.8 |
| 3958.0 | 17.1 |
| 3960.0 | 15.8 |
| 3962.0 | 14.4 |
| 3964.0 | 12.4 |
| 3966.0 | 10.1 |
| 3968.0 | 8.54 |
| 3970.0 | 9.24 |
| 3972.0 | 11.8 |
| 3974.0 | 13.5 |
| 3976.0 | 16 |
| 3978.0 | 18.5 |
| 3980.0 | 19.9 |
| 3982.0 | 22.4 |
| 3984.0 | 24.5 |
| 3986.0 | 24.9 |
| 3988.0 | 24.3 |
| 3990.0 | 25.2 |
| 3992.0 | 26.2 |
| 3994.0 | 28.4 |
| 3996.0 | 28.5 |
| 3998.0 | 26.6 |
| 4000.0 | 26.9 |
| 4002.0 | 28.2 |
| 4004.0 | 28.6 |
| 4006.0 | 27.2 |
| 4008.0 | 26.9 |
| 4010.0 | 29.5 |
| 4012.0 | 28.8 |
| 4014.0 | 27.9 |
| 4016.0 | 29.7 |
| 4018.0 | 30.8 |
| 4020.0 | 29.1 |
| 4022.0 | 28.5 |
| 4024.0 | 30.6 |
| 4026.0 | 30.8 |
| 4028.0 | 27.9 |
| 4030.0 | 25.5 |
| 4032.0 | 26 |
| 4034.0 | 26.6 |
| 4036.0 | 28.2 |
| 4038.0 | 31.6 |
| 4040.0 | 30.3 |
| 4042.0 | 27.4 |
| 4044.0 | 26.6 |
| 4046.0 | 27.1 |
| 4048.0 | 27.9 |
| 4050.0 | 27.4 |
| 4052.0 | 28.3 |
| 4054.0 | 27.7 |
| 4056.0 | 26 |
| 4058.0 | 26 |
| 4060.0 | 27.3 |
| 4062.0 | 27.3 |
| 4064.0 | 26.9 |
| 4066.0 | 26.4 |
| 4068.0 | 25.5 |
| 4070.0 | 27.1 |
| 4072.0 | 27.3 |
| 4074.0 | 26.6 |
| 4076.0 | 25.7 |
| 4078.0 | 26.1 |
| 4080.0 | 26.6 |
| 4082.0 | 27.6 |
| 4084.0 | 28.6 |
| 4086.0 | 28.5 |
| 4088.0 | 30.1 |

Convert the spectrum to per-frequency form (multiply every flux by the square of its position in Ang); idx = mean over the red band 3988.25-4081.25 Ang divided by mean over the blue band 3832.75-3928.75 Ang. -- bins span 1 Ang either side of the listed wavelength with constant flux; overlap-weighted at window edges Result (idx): 2.00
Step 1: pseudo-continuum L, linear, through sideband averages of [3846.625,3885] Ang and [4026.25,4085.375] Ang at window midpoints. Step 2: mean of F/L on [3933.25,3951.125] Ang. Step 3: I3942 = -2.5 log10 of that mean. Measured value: 0.32 mag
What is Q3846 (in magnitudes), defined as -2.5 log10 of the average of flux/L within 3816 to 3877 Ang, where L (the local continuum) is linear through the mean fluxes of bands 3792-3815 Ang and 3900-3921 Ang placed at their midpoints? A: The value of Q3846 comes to 0.39 mag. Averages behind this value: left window 13.9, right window 20.4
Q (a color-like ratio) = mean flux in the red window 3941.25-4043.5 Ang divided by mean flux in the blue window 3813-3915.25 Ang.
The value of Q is 1.7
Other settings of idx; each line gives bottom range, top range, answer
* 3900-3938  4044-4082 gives 1.75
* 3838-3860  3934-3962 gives 1.22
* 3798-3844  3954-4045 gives 2.21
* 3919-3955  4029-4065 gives 2.03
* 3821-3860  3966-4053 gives 2.42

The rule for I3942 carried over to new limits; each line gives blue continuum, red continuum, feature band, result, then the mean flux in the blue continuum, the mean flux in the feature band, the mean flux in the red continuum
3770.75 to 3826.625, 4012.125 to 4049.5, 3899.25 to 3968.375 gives 0.367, 14.6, 16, 28.5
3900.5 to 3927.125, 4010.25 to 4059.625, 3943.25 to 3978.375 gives 0.437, 19.3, 15.1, 28.2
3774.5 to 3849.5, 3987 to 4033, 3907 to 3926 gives 0.072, 13.1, 19.5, 27.9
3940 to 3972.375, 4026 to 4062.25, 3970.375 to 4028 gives -0.191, 14.9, 25.4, 27.6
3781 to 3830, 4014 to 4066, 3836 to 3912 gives 0.215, 13.3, 14.6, 28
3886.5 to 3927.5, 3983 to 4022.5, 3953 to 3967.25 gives 0.473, 18.6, 15.2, 27.5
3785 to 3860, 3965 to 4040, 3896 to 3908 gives -0.096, 12.5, 19.5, 24.6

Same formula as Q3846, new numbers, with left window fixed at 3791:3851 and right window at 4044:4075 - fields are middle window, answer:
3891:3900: -0.13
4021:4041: -0.14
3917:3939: 0.39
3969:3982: 0.38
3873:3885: 0.32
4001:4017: -0.19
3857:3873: 0.22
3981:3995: -0.12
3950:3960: 0.12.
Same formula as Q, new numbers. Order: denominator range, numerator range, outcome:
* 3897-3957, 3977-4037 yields 1.61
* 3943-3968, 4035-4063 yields 1.74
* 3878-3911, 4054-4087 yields 1.58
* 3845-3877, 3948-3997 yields 1.43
